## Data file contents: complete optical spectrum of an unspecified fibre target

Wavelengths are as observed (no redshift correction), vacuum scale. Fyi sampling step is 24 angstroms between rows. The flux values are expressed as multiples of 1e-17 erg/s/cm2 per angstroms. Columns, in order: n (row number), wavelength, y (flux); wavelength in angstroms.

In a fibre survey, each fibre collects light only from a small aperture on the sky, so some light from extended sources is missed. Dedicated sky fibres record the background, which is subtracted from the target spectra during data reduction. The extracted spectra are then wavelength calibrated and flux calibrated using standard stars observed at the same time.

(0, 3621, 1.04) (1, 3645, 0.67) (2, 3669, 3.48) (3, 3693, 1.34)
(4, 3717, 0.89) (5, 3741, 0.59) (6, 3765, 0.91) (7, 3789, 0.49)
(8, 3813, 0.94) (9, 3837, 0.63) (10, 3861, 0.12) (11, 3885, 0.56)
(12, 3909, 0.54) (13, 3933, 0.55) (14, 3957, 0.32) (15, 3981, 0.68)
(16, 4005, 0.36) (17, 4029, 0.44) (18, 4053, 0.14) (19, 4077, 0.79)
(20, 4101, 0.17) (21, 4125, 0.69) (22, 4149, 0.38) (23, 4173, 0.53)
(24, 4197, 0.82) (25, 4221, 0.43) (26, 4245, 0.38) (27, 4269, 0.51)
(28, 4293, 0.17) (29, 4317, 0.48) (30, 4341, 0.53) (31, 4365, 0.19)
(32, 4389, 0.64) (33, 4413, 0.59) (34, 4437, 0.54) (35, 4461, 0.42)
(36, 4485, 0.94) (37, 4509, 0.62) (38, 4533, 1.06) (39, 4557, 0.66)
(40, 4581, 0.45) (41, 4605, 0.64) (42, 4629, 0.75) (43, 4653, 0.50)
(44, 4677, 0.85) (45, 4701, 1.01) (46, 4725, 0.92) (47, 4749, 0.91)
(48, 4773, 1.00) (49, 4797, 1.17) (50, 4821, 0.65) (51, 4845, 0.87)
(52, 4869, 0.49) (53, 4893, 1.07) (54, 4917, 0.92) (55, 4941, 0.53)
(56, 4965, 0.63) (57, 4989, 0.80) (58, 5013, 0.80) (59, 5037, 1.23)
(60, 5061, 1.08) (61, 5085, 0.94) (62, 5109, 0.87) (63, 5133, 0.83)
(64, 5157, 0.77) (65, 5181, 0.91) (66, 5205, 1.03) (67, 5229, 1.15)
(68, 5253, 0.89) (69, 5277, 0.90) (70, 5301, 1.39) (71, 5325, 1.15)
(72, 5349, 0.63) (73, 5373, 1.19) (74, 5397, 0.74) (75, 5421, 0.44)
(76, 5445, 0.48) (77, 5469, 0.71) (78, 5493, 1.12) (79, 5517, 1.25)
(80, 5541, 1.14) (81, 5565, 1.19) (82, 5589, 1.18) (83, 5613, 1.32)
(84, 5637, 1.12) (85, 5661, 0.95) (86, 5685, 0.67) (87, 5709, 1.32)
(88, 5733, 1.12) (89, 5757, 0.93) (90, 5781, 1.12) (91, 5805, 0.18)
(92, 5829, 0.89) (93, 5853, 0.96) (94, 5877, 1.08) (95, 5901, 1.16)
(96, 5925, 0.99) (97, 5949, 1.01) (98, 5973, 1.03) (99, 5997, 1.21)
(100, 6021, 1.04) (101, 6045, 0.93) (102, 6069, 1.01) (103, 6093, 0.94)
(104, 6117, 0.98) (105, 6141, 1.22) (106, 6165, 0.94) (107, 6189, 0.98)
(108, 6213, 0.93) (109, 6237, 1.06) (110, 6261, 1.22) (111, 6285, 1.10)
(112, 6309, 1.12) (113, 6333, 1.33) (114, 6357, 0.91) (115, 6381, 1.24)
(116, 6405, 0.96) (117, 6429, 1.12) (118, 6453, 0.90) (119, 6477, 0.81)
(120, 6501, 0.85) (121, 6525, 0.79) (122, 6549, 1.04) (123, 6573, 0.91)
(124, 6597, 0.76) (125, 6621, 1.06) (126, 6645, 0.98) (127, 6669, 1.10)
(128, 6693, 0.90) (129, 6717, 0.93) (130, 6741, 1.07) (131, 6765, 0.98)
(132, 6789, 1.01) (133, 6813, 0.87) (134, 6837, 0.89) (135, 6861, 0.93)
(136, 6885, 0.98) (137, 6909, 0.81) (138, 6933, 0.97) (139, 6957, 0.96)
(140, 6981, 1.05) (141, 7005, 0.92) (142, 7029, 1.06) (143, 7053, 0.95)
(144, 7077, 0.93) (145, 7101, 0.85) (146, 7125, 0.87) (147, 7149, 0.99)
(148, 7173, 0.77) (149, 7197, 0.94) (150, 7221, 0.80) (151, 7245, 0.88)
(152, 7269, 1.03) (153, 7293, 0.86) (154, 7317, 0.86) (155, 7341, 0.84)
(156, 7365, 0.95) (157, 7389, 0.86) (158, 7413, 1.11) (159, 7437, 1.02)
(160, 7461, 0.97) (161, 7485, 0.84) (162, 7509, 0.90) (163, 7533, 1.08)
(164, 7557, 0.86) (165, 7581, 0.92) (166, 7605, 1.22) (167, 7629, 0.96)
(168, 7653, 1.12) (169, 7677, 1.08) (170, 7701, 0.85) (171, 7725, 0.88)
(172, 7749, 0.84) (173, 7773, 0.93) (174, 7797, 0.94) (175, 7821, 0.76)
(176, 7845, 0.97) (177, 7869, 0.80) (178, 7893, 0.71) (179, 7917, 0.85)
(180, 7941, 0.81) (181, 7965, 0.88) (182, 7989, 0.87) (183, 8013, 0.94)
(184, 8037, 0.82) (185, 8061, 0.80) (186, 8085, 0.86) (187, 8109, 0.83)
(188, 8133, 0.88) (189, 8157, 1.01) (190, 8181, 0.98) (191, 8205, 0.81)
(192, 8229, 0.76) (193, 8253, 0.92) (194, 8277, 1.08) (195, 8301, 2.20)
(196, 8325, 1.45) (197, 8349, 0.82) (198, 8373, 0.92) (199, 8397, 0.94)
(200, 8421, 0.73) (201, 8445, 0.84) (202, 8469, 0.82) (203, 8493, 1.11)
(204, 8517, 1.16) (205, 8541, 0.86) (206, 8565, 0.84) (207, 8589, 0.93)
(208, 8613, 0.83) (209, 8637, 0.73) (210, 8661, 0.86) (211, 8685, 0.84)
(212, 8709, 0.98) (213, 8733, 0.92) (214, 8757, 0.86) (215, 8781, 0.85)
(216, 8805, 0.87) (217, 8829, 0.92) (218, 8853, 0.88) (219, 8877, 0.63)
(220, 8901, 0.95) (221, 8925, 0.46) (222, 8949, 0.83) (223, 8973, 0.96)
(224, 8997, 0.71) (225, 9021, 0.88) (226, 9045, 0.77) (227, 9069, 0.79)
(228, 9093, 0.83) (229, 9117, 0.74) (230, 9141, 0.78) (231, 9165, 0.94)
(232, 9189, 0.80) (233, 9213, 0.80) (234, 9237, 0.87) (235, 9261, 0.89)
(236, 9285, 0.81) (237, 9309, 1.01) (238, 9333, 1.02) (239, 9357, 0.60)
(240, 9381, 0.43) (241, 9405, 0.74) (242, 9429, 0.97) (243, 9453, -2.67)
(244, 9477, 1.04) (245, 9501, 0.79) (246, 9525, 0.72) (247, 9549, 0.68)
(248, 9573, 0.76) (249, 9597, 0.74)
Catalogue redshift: 0.264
